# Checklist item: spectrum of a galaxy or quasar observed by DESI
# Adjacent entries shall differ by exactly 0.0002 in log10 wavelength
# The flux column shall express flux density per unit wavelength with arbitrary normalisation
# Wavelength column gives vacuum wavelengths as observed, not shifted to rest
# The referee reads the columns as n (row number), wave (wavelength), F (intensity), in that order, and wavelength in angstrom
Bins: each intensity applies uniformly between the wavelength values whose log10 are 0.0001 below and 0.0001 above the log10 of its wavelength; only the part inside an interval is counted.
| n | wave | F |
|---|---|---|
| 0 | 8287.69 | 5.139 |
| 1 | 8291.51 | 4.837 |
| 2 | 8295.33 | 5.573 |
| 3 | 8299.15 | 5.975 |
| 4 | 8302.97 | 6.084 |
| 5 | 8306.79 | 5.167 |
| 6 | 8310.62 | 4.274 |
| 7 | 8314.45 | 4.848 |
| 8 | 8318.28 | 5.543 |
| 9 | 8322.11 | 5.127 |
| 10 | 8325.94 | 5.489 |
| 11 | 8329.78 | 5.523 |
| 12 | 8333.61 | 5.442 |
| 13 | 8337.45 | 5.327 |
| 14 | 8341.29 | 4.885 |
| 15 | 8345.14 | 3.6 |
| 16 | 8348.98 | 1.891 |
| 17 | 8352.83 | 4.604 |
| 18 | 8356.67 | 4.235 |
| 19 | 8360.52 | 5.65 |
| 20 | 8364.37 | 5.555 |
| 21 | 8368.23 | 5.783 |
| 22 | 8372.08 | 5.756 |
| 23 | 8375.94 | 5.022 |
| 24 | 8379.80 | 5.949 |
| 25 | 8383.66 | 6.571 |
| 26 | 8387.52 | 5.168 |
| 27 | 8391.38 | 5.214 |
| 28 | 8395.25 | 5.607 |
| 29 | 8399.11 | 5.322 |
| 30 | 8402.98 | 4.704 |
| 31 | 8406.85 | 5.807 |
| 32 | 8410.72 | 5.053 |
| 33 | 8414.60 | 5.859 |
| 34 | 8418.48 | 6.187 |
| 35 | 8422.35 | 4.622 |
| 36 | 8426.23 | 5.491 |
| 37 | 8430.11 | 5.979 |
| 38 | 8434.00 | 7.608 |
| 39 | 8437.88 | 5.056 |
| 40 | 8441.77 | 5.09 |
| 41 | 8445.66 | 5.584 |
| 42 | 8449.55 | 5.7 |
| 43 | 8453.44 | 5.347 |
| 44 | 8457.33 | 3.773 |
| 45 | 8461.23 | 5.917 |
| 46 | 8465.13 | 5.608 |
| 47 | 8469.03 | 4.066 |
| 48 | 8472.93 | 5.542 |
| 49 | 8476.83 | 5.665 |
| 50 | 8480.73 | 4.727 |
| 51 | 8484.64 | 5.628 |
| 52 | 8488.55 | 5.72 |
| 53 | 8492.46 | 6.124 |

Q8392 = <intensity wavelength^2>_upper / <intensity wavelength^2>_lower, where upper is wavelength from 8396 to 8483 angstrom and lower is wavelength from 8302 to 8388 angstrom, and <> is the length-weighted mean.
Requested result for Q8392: 1.08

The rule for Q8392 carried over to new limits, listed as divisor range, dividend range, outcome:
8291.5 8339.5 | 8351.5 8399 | 1.03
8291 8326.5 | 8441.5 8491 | 1.03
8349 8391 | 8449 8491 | 1.02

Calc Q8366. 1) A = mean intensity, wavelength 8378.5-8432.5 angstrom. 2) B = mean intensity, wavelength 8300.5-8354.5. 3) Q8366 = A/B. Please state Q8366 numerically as 1.14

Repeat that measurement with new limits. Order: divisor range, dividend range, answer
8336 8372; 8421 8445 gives 1.21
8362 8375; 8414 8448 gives 1.01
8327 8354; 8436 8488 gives 1.16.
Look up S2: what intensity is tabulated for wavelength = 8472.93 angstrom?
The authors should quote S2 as 5.542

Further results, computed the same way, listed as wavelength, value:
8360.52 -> 5.65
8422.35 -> 4.622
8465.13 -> 5.608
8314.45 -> 4.848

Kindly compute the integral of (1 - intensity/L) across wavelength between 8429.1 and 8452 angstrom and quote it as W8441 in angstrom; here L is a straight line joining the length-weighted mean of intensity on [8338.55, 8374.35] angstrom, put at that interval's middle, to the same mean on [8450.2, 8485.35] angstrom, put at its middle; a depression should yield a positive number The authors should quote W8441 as -3.6 angstrom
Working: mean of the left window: 4.68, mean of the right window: 5.15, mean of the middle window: 5.82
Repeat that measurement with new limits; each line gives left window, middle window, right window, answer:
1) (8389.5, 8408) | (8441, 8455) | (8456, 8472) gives -1.2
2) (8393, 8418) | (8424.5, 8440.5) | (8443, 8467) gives -1.9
